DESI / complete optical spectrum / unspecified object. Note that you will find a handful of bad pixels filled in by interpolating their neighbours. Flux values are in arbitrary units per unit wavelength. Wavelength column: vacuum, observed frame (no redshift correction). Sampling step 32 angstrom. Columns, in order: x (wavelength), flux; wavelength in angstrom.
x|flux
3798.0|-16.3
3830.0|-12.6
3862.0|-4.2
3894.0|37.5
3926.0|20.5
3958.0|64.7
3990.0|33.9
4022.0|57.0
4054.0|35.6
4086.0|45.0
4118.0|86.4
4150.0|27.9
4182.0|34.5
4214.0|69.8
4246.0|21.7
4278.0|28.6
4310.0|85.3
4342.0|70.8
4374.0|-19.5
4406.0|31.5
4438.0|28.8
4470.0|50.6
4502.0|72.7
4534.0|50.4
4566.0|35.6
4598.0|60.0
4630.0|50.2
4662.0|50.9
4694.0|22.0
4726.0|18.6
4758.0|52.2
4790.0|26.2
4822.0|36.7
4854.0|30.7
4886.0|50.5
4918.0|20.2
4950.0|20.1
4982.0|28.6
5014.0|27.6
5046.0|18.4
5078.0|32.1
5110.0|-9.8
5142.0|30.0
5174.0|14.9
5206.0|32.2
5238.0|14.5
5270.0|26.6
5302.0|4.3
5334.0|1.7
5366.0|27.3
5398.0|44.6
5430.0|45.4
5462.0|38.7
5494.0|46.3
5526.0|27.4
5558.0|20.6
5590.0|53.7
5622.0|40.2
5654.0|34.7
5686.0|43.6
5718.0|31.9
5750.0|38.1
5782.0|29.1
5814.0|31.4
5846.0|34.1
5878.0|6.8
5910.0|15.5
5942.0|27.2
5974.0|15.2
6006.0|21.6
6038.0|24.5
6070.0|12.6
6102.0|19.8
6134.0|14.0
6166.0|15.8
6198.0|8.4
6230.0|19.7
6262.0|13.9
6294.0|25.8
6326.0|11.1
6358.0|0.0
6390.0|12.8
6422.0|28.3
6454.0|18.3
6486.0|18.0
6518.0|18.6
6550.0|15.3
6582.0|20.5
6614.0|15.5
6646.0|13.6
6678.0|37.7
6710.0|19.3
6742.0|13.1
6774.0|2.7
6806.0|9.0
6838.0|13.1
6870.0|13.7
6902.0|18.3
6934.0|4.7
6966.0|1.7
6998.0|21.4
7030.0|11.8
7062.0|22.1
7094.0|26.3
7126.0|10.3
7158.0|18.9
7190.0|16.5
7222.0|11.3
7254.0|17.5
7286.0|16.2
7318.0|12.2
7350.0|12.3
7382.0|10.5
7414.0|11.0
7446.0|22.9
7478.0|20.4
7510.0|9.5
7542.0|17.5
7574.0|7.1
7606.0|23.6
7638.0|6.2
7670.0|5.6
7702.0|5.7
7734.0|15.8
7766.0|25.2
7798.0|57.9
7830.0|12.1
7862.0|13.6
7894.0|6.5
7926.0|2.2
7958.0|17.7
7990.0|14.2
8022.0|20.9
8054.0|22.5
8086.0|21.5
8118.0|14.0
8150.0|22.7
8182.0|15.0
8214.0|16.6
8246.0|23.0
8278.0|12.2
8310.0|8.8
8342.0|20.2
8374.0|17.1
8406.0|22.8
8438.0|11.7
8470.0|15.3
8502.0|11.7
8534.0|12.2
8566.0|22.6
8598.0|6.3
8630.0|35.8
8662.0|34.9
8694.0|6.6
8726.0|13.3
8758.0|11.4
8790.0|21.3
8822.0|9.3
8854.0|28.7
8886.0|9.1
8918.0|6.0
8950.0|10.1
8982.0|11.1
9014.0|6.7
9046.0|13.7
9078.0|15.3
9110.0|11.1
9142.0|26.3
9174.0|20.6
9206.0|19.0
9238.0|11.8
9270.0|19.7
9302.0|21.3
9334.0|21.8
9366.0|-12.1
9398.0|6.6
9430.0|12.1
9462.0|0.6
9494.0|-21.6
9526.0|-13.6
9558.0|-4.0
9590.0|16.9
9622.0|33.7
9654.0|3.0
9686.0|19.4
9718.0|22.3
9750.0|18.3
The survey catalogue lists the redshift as 1.09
